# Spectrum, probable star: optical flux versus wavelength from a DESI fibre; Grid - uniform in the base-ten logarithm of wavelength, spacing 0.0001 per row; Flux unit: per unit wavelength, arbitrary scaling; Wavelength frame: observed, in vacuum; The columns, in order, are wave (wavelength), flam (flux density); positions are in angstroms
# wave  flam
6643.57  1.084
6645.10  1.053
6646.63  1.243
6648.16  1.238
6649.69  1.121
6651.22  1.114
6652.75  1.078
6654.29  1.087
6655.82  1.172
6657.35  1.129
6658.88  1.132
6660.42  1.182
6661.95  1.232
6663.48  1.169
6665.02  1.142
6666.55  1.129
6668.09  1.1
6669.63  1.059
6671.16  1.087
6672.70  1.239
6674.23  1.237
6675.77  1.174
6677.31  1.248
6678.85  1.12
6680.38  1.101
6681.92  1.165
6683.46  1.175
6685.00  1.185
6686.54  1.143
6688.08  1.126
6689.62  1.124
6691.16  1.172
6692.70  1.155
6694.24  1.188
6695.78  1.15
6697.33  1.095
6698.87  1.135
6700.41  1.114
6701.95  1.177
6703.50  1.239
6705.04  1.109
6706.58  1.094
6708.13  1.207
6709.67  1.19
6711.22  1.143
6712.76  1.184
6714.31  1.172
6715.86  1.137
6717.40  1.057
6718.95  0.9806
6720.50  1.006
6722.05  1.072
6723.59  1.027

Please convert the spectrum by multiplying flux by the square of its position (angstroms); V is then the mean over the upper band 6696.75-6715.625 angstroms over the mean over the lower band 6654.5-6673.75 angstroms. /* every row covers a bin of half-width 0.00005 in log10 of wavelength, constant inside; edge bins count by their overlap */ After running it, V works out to 1.02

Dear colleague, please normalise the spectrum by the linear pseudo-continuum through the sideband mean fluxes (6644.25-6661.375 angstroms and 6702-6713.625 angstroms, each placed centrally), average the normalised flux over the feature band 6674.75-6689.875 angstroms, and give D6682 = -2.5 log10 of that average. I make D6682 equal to 0.00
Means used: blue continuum 1.14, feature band 1.16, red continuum 1.17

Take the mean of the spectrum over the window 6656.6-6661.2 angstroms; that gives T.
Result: 1.15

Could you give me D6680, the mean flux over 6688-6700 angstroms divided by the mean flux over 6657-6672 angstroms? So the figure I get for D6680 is 1.01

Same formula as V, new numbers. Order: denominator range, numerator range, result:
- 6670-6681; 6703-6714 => 1.01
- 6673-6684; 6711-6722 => 0.94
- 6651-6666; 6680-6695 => 1.02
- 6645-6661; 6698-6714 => 1.03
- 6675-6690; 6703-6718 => 1.01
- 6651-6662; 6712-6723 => 0.97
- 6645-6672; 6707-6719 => 1.02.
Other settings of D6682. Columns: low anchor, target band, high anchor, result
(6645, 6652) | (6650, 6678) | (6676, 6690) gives 0.01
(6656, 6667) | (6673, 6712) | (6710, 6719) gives -0.02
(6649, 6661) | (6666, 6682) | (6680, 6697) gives -0.01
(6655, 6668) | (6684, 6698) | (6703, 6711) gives 0.01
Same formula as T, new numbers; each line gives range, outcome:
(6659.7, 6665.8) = 1.18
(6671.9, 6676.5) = 1.22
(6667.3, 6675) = 1.14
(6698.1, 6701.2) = 1.13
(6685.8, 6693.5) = 1.14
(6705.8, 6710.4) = 1.16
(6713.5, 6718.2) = 1.12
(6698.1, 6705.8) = 1.16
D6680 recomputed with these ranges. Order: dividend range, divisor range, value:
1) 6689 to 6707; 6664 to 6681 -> 1.00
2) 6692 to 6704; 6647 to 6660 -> 1.01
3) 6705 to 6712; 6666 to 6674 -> 1.02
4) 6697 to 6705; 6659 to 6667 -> 0.99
